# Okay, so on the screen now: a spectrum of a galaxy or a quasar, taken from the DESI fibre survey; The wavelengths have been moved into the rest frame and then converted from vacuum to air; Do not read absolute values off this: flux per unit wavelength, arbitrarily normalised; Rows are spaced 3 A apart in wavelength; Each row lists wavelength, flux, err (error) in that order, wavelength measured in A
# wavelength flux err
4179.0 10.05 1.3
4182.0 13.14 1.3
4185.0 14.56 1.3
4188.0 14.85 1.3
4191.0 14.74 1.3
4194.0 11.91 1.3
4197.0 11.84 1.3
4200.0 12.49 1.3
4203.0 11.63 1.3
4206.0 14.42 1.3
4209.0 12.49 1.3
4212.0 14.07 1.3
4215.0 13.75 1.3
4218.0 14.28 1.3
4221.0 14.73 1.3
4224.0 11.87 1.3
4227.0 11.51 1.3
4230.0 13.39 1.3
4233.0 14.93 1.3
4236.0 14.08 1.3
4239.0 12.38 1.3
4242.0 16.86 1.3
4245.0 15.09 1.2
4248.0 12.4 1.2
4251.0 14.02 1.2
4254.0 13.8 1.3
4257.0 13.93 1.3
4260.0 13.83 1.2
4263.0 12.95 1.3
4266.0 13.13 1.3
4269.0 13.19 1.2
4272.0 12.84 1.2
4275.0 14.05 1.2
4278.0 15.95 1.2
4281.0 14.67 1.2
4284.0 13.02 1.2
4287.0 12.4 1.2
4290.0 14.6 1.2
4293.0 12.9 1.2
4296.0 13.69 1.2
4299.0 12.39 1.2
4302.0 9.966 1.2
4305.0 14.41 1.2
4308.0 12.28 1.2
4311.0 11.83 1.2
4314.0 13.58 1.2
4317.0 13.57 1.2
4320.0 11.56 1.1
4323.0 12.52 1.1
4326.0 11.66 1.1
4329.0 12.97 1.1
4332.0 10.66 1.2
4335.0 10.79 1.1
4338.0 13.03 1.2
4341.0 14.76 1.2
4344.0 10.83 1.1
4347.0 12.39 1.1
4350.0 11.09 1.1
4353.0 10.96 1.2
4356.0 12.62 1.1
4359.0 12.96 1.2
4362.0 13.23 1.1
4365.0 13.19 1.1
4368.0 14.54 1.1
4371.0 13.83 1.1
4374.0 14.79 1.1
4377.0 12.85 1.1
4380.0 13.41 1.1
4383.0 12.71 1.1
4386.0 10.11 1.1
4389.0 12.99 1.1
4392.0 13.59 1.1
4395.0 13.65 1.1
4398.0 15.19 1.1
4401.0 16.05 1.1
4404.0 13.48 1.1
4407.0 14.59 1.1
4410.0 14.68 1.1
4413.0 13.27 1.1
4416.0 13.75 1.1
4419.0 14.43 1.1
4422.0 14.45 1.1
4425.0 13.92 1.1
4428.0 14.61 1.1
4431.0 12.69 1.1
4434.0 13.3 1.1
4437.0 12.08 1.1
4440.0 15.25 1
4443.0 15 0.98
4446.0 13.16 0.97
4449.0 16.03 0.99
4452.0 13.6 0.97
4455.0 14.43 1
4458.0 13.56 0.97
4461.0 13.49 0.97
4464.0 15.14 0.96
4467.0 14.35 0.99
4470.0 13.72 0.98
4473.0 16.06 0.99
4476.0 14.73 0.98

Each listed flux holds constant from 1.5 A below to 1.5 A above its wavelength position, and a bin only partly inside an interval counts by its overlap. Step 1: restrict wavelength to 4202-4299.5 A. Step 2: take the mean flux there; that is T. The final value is 13.6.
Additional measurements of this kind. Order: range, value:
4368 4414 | 13.7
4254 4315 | 13.3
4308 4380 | 12.6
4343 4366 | 12.2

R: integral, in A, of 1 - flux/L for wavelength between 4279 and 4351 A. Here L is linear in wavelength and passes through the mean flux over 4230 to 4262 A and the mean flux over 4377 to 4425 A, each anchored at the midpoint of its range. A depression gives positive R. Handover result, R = 6.9 A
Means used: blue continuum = 14.1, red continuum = 13.7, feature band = 12.6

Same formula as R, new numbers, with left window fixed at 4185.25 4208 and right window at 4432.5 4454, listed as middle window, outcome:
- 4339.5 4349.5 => 0.9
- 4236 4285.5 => -1.7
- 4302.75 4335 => 3.0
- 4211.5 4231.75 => -0.1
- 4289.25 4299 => 0.1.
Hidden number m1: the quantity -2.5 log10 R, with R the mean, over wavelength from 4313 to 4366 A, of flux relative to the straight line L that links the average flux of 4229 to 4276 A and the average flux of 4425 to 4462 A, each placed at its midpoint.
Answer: 0.13 mag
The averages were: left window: 13.8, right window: 13.9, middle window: 12.3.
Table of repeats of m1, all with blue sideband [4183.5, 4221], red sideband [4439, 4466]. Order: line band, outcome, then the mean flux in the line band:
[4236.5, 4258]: -0.03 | 14.1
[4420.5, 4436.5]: 0.05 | 13.7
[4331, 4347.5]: 0.16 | 12.1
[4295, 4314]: 0.11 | 12.5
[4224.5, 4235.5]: 0.03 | 13.2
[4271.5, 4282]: -0.06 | 14.5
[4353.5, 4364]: 0.10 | 12.8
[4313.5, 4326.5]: 0.11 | 12.6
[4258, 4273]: 0.04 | 13.2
